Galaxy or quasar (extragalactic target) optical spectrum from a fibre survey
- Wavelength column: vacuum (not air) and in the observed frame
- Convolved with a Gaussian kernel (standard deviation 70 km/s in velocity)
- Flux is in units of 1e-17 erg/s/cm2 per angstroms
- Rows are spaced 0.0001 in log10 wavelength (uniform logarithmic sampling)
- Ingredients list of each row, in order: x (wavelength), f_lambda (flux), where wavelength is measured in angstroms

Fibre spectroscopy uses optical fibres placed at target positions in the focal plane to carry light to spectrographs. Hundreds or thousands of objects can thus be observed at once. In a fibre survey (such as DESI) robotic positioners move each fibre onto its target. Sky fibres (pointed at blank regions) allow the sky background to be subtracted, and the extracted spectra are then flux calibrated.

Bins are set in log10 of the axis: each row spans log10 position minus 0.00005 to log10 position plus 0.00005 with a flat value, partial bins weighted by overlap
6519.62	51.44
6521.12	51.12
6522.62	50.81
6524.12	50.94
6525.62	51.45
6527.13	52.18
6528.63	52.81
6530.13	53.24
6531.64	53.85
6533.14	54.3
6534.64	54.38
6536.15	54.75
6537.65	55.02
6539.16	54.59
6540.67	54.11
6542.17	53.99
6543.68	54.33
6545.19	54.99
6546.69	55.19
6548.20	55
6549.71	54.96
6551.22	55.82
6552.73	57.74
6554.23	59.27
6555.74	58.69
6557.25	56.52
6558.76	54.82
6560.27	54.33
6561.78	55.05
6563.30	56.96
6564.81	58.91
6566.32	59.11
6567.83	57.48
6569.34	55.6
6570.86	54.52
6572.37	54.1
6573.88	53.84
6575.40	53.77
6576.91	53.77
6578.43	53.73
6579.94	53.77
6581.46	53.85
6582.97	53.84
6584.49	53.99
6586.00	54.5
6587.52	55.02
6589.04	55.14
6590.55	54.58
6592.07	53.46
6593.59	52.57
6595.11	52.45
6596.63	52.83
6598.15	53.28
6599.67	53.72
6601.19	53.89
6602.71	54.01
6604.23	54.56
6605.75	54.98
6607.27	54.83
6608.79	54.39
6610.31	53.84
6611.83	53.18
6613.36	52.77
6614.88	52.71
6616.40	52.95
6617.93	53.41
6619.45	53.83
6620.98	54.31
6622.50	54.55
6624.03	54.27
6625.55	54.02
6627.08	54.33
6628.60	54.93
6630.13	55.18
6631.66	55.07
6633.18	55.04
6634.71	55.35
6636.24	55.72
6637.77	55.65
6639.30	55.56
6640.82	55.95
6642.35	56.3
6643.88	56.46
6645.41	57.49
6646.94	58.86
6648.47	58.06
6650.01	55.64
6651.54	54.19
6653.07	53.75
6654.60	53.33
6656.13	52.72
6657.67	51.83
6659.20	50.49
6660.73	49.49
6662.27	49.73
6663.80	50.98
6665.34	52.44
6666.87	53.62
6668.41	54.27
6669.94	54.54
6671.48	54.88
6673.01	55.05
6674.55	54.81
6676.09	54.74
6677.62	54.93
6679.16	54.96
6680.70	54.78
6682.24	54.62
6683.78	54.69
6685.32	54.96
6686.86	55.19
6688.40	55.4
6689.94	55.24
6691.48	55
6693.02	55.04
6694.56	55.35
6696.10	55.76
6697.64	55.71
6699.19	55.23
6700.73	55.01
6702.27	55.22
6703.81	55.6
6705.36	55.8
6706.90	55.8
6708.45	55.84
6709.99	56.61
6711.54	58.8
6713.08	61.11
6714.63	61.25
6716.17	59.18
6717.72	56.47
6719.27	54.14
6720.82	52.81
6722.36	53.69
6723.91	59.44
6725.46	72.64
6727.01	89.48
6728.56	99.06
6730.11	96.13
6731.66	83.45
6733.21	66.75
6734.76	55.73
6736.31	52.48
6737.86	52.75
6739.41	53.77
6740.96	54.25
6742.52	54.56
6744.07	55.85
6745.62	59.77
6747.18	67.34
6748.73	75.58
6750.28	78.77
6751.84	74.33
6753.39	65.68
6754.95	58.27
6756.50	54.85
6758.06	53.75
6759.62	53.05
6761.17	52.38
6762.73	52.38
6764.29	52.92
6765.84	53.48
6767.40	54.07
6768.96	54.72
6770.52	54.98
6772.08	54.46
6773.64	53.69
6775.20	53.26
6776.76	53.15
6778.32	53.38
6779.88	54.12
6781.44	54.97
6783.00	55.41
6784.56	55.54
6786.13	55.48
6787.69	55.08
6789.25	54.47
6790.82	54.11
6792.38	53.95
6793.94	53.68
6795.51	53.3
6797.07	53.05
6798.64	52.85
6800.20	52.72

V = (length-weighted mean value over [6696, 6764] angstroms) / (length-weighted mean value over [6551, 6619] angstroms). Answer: 1.1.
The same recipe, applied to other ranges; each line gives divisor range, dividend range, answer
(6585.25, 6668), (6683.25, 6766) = 1.12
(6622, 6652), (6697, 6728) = 1.07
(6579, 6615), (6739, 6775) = 1.08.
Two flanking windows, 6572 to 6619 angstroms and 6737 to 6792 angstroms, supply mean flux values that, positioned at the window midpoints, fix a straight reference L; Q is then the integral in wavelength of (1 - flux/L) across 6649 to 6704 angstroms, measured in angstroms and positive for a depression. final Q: 1.16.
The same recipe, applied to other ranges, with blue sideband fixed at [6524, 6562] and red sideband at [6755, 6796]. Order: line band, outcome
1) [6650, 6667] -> 0.7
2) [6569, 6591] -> 0.2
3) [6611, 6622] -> 0.2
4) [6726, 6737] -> -4.8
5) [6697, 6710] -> -0.3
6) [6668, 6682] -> -0.1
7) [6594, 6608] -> 0.2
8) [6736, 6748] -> -0.5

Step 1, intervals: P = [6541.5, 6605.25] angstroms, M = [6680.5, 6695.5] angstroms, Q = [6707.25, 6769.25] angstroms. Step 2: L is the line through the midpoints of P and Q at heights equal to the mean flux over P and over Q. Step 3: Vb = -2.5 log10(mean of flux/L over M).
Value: 0.09 mag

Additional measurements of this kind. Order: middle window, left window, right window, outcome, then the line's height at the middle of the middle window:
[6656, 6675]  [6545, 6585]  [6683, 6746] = 0.12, 58.6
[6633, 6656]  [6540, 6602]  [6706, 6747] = 0.06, 58.7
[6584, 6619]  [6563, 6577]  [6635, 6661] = 0.03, 55.5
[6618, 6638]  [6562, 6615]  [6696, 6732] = 0.05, 57.1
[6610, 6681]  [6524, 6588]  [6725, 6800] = 0.05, 57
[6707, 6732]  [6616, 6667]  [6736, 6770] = -0.16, 57.2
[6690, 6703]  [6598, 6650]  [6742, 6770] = 0.04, 57.4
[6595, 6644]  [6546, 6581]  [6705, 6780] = 0.06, 57.3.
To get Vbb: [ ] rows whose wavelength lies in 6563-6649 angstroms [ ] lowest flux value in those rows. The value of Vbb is 52.45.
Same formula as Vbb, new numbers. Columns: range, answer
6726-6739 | 52.48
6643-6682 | 49.49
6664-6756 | 52.44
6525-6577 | 51.45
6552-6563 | 54.33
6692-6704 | 55.01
